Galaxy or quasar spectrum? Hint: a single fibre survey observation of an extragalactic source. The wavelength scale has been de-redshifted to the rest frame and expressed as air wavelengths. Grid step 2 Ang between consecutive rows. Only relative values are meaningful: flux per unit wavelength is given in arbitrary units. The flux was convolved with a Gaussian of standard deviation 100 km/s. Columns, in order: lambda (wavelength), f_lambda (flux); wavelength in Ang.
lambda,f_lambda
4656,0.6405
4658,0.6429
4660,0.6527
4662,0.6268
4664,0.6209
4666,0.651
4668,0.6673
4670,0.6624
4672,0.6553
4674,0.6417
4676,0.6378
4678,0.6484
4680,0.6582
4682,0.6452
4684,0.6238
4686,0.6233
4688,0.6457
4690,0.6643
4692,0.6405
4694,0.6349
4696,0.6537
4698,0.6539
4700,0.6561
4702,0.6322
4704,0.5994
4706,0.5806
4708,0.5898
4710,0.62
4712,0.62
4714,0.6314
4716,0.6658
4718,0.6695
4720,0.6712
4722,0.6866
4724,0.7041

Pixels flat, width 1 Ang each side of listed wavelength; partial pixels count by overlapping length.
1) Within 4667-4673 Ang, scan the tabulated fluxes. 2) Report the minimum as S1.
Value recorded 0.6553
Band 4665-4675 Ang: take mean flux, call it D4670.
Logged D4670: 0.656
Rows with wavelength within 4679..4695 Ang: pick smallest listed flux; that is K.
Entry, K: 0.6233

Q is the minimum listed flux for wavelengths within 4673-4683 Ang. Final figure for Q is 0.6378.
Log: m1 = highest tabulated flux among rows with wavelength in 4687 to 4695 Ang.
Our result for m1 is 0.6643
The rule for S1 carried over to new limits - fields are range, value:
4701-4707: 0.5806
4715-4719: 0.6658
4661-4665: 0.6209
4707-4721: 0.5898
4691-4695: 0.6349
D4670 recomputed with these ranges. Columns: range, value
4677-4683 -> 0.651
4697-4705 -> 0.635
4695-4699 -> 0.654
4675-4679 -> 0.643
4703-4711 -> 0.597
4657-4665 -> 0.636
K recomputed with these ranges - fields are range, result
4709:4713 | 0.62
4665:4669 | 0.651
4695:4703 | 0.6322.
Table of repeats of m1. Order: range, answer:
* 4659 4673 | 0.6673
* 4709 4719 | 0.6695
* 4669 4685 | 0.6624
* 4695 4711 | 0.6561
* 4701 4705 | 0.6322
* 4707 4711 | 0.62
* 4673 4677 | 0.6417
